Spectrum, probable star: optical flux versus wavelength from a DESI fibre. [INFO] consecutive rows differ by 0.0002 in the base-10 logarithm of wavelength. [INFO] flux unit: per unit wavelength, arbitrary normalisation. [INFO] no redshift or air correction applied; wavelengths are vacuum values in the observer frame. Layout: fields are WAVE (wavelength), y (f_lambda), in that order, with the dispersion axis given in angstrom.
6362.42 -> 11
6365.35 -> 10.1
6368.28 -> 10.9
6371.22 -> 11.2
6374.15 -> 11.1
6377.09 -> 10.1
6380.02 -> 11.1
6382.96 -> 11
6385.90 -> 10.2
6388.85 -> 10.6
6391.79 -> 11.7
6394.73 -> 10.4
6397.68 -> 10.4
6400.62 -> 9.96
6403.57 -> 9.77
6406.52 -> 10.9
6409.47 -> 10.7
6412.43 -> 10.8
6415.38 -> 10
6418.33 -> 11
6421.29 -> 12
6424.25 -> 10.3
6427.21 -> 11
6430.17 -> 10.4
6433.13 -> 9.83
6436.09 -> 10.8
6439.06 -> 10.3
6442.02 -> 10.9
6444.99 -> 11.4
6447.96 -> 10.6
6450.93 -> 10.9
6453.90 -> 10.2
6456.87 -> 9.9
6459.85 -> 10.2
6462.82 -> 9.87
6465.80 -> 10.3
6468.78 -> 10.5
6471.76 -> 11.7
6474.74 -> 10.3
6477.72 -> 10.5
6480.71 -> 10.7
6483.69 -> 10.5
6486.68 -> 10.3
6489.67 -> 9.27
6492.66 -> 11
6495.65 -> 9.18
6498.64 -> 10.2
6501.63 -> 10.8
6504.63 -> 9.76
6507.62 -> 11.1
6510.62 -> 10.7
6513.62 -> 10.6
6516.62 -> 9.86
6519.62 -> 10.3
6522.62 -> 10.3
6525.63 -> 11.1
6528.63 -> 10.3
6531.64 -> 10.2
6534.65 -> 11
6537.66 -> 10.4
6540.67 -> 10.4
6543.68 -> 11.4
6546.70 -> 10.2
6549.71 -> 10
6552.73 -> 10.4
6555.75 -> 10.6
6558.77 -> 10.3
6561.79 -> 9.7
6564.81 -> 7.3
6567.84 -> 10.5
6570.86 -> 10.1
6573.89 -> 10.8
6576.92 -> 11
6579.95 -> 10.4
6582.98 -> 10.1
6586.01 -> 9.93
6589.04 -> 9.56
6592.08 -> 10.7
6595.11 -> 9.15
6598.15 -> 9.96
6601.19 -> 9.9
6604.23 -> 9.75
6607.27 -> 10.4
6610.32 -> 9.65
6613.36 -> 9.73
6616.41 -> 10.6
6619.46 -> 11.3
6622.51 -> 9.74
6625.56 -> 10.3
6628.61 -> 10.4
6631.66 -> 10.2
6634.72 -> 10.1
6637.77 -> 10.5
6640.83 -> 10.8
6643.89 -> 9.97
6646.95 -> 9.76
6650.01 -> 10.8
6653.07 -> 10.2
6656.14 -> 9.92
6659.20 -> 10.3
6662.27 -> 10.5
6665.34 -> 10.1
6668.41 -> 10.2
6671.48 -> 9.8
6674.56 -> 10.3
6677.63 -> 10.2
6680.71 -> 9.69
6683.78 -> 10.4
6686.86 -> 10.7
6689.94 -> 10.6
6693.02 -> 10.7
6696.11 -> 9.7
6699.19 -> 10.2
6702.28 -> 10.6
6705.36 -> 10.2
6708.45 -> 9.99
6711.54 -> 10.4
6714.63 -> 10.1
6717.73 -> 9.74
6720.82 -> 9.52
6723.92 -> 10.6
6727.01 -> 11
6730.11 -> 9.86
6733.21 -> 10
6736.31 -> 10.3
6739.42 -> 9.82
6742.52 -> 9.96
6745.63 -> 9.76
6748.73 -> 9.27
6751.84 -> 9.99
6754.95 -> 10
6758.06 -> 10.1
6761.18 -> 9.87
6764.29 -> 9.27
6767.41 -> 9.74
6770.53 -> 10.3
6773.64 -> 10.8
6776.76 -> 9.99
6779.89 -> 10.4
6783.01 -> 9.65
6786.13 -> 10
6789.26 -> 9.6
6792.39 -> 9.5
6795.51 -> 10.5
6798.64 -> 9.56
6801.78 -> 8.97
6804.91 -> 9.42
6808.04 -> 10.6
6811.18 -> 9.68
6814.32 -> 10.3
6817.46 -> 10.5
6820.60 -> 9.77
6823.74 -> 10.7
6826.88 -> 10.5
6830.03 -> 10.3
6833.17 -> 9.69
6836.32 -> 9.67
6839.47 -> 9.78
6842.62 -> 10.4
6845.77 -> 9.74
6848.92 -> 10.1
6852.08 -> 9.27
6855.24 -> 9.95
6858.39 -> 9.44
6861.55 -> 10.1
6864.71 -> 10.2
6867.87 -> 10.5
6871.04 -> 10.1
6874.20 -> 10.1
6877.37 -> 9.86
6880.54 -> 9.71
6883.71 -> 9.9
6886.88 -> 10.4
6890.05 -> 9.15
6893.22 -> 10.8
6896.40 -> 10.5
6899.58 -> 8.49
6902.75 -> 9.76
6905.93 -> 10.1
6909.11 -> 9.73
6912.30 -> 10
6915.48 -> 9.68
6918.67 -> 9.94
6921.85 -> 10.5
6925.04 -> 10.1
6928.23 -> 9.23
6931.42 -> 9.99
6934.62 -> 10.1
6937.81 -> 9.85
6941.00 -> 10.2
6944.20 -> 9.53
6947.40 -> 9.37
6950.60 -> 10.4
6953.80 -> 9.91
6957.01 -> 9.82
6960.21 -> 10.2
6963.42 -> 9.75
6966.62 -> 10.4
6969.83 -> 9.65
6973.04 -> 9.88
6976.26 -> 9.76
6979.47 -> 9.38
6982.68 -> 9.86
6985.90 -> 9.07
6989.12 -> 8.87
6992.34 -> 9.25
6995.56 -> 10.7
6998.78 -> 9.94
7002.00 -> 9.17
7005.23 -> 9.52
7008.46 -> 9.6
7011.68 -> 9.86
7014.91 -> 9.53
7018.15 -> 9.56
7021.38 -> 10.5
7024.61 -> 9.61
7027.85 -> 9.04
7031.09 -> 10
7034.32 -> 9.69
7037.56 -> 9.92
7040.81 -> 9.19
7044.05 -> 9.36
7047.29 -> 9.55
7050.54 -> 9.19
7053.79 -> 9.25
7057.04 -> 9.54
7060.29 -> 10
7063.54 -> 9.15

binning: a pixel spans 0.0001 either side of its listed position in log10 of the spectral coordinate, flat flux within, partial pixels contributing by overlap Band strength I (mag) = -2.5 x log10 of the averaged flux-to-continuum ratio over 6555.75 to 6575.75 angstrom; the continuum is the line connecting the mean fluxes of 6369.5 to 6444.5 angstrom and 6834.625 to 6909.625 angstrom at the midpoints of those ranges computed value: 0.06 mag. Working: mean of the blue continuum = 10.7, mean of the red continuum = 9.91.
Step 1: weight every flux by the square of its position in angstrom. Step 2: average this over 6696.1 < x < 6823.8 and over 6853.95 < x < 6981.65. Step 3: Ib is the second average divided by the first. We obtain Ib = 1.04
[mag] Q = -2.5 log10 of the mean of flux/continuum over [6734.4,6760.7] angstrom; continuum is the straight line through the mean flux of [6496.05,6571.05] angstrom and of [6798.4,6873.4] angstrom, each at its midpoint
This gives 0.02 mag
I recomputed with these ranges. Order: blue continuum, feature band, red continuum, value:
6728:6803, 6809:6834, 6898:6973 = -0.03 mag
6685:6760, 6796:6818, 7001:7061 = 0.01 mag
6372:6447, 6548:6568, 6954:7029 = 0.07 mag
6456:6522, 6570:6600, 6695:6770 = 0.00 mag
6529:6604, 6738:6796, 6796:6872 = 0.01 mag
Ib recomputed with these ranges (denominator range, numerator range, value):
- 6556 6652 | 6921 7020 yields 1.08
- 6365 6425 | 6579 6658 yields 1.02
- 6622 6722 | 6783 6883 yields 1.02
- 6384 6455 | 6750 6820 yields 1.04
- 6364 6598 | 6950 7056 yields 1.08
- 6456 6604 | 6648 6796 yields 1.04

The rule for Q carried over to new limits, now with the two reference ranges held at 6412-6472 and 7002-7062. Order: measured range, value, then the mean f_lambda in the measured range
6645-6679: 0.00 mag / 10.2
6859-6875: -0.03 mag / 10.2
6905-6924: -0.02 mag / 9.99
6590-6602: 0.04 mag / 9.91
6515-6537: 0.00 mag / 10.4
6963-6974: -0.03 mag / 9.95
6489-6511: 0.02 mag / 10.3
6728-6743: 0.01 mag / 10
